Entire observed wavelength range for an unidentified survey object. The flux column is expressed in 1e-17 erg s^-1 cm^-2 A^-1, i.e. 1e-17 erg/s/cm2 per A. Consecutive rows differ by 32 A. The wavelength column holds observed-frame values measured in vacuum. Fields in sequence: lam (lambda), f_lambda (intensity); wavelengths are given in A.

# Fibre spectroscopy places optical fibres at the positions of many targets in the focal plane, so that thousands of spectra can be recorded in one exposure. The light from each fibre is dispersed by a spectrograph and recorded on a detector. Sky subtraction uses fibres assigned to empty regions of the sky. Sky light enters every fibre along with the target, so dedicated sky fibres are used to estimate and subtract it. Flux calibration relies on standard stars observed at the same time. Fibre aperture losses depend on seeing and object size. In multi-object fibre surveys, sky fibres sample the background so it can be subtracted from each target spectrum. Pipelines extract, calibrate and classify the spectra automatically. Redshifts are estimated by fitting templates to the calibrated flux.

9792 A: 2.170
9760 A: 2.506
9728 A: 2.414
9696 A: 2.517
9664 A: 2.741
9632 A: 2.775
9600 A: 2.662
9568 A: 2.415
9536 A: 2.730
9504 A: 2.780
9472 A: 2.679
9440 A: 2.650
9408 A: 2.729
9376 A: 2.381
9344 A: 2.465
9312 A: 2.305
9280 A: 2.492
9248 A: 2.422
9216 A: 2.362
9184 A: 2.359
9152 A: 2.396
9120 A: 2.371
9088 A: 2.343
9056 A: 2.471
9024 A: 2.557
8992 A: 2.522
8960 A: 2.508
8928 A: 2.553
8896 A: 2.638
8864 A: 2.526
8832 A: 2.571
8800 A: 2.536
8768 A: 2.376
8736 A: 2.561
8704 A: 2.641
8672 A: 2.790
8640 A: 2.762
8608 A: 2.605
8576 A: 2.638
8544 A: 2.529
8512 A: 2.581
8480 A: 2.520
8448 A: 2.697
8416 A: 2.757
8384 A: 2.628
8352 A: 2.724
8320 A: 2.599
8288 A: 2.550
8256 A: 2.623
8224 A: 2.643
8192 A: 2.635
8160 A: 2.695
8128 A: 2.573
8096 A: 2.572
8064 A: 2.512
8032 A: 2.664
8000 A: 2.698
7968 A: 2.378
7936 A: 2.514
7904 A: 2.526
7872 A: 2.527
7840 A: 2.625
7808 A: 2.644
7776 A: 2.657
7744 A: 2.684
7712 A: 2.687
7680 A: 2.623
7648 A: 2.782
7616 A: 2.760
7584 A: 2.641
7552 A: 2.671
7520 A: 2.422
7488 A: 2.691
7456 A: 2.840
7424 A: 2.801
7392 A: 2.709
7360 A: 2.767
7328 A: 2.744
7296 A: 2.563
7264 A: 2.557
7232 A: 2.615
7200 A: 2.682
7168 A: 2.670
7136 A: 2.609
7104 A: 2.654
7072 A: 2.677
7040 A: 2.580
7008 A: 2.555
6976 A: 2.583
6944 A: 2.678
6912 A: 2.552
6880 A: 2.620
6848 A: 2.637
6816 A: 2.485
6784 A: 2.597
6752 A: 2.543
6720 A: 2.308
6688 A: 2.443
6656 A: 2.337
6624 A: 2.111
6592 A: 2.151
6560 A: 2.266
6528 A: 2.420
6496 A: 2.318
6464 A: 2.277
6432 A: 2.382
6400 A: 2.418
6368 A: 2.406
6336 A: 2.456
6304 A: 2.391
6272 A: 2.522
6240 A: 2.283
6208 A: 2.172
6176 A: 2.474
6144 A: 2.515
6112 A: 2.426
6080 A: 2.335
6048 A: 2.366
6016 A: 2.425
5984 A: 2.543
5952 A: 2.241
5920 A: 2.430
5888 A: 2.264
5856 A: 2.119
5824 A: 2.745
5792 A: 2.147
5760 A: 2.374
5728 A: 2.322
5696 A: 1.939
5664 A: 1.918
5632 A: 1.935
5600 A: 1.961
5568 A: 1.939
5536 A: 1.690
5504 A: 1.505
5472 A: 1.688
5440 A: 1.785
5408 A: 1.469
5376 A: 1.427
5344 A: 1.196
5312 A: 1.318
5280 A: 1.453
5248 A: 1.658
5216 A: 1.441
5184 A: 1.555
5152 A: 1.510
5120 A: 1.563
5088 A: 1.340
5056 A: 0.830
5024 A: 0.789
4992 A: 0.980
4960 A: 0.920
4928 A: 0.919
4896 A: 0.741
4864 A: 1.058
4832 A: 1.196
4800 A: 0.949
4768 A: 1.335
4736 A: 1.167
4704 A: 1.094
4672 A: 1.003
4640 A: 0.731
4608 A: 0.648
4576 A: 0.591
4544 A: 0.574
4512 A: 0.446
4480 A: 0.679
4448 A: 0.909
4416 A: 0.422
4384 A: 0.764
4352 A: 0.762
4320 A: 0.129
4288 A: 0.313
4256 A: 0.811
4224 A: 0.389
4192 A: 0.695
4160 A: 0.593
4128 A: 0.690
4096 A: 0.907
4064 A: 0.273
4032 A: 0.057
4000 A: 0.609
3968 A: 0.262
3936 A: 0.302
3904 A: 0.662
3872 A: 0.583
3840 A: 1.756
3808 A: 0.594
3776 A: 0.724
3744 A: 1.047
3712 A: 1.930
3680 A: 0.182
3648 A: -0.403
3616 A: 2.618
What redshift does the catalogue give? 0.277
